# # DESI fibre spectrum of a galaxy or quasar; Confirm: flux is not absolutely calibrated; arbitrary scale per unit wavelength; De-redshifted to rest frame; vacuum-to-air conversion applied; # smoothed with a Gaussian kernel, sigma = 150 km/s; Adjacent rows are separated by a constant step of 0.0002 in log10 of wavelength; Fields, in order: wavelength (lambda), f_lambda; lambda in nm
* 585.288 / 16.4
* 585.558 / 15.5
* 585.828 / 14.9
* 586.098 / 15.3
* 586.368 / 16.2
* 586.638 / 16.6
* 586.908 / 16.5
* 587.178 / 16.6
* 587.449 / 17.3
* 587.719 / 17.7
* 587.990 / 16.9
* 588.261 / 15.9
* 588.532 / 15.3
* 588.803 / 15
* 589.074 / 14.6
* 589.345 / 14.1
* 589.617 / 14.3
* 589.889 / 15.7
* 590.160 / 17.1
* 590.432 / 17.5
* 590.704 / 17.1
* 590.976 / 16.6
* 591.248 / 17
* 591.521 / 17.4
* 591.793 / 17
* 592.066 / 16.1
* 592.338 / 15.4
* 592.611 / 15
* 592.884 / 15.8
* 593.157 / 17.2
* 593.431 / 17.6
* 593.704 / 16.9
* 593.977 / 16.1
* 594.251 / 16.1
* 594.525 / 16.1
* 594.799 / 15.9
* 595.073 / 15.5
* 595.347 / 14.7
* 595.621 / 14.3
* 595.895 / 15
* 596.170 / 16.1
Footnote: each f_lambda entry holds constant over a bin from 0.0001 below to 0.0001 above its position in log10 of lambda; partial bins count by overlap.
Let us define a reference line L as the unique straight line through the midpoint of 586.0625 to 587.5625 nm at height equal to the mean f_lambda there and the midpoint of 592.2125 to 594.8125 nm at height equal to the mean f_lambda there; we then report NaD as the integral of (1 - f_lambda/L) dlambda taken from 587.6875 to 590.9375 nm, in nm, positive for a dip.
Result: 0.10 nm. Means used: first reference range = 16.5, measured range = 15.9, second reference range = 16.2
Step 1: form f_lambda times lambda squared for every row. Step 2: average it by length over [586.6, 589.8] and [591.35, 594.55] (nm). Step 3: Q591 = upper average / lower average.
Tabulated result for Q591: 1.1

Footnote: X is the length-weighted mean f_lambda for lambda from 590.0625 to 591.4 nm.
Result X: 17.1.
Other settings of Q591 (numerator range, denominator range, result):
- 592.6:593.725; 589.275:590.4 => 1.08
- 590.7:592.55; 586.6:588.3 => 1.00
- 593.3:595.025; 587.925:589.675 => 1.10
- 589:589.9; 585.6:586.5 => 0.95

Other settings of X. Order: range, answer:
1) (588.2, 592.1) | 16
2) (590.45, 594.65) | 16.5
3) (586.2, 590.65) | 16.1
